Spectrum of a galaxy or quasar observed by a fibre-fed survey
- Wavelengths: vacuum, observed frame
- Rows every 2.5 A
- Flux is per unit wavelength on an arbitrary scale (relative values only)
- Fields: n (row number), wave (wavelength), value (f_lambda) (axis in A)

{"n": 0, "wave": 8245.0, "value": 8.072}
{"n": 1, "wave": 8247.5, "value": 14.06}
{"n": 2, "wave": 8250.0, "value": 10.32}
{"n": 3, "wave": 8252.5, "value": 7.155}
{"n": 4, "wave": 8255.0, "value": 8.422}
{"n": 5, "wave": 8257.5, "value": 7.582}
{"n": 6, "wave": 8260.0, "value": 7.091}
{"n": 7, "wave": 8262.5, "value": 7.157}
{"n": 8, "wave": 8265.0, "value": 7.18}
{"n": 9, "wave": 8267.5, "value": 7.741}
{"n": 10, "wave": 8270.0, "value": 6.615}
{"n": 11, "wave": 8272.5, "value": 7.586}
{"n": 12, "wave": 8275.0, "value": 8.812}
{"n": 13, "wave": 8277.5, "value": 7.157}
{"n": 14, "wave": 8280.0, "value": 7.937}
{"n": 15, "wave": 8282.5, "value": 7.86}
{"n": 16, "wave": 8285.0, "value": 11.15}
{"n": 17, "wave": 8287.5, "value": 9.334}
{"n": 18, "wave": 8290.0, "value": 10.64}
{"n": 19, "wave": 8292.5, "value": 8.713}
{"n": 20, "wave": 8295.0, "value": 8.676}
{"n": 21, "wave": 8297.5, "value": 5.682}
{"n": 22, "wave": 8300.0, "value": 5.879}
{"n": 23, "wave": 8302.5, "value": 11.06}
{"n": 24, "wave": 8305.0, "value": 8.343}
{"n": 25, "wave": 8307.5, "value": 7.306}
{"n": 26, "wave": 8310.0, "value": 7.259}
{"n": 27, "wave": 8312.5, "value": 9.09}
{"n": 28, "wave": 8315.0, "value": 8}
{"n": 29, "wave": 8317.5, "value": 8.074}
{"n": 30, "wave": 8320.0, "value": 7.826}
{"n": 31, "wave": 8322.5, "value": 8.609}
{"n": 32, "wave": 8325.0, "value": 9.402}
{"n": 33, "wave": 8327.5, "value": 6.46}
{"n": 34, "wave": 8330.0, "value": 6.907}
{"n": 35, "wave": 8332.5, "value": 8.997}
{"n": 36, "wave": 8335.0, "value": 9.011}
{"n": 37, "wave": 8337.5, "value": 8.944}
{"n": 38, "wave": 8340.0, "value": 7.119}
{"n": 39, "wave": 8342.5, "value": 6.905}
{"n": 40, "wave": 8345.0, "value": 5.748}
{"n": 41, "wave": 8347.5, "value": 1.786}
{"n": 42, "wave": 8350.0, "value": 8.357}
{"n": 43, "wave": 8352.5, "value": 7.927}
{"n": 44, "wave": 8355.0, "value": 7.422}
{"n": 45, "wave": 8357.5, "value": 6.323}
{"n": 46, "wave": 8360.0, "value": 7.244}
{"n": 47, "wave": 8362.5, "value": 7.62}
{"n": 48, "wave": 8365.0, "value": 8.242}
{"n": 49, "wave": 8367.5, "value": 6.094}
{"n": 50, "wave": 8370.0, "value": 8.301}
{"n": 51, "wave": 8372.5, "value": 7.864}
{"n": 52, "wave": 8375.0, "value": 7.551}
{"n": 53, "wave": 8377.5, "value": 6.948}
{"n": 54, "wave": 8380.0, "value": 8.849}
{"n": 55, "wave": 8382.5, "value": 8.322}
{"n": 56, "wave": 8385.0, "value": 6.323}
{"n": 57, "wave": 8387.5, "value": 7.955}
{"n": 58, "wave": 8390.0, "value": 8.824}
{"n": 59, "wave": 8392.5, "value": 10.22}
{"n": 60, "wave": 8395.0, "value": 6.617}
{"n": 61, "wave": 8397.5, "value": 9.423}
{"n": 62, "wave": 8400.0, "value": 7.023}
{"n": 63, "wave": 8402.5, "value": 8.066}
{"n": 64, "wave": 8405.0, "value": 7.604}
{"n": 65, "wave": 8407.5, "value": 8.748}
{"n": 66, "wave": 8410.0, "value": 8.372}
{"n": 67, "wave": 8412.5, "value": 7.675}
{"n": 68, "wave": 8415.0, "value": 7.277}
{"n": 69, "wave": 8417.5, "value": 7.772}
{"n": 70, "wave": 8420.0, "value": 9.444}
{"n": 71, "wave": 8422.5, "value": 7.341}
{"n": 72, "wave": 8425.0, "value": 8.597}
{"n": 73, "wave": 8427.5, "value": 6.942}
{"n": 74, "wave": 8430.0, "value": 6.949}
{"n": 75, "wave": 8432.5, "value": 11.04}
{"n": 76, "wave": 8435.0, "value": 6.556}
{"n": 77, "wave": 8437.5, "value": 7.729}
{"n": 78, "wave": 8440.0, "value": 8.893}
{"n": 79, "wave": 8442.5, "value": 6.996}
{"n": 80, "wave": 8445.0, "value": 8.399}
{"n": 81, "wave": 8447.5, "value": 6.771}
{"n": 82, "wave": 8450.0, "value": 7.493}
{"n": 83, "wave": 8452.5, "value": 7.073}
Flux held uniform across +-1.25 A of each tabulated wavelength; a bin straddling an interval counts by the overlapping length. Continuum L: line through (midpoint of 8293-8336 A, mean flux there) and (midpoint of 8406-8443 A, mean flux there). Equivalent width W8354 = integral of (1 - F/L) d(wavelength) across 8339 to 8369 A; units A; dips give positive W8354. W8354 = 4.84 A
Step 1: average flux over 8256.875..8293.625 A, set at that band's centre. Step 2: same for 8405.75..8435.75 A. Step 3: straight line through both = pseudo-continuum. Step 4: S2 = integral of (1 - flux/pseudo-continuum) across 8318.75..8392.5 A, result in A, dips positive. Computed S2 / 5.1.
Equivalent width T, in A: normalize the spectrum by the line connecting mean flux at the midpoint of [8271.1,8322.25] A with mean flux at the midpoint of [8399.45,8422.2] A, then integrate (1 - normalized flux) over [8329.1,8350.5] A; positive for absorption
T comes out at 3.0 A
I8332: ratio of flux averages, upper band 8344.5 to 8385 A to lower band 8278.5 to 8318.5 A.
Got 0.8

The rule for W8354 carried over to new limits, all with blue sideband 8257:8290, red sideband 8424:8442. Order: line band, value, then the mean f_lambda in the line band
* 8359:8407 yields 1.1 A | 7.86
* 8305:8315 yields 0.1 A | 7.96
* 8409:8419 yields 0.3 A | 7.8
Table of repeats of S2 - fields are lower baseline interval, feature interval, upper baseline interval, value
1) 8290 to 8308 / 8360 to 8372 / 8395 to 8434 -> 0.85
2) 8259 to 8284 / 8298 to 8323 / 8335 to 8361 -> -2.94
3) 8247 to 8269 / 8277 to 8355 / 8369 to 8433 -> 2.53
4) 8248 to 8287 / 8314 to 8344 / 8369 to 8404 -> 0.25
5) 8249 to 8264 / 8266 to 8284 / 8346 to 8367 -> -0.03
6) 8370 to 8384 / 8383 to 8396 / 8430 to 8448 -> -0.16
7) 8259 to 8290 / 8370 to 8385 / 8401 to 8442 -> 0.45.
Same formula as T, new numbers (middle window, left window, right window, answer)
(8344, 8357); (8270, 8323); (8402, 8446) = 3.0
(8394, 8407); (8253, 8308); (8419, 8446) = 0.4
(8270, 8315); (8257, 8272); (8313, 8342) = -4.2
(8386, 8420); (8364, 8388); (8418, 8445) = -1.4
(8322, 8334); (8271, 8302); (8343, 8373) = -0.9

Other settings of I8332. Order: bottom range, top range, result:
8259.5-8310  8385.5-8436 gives 1.00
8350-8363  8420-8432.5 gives 1.08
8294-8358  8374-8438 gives 1.06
